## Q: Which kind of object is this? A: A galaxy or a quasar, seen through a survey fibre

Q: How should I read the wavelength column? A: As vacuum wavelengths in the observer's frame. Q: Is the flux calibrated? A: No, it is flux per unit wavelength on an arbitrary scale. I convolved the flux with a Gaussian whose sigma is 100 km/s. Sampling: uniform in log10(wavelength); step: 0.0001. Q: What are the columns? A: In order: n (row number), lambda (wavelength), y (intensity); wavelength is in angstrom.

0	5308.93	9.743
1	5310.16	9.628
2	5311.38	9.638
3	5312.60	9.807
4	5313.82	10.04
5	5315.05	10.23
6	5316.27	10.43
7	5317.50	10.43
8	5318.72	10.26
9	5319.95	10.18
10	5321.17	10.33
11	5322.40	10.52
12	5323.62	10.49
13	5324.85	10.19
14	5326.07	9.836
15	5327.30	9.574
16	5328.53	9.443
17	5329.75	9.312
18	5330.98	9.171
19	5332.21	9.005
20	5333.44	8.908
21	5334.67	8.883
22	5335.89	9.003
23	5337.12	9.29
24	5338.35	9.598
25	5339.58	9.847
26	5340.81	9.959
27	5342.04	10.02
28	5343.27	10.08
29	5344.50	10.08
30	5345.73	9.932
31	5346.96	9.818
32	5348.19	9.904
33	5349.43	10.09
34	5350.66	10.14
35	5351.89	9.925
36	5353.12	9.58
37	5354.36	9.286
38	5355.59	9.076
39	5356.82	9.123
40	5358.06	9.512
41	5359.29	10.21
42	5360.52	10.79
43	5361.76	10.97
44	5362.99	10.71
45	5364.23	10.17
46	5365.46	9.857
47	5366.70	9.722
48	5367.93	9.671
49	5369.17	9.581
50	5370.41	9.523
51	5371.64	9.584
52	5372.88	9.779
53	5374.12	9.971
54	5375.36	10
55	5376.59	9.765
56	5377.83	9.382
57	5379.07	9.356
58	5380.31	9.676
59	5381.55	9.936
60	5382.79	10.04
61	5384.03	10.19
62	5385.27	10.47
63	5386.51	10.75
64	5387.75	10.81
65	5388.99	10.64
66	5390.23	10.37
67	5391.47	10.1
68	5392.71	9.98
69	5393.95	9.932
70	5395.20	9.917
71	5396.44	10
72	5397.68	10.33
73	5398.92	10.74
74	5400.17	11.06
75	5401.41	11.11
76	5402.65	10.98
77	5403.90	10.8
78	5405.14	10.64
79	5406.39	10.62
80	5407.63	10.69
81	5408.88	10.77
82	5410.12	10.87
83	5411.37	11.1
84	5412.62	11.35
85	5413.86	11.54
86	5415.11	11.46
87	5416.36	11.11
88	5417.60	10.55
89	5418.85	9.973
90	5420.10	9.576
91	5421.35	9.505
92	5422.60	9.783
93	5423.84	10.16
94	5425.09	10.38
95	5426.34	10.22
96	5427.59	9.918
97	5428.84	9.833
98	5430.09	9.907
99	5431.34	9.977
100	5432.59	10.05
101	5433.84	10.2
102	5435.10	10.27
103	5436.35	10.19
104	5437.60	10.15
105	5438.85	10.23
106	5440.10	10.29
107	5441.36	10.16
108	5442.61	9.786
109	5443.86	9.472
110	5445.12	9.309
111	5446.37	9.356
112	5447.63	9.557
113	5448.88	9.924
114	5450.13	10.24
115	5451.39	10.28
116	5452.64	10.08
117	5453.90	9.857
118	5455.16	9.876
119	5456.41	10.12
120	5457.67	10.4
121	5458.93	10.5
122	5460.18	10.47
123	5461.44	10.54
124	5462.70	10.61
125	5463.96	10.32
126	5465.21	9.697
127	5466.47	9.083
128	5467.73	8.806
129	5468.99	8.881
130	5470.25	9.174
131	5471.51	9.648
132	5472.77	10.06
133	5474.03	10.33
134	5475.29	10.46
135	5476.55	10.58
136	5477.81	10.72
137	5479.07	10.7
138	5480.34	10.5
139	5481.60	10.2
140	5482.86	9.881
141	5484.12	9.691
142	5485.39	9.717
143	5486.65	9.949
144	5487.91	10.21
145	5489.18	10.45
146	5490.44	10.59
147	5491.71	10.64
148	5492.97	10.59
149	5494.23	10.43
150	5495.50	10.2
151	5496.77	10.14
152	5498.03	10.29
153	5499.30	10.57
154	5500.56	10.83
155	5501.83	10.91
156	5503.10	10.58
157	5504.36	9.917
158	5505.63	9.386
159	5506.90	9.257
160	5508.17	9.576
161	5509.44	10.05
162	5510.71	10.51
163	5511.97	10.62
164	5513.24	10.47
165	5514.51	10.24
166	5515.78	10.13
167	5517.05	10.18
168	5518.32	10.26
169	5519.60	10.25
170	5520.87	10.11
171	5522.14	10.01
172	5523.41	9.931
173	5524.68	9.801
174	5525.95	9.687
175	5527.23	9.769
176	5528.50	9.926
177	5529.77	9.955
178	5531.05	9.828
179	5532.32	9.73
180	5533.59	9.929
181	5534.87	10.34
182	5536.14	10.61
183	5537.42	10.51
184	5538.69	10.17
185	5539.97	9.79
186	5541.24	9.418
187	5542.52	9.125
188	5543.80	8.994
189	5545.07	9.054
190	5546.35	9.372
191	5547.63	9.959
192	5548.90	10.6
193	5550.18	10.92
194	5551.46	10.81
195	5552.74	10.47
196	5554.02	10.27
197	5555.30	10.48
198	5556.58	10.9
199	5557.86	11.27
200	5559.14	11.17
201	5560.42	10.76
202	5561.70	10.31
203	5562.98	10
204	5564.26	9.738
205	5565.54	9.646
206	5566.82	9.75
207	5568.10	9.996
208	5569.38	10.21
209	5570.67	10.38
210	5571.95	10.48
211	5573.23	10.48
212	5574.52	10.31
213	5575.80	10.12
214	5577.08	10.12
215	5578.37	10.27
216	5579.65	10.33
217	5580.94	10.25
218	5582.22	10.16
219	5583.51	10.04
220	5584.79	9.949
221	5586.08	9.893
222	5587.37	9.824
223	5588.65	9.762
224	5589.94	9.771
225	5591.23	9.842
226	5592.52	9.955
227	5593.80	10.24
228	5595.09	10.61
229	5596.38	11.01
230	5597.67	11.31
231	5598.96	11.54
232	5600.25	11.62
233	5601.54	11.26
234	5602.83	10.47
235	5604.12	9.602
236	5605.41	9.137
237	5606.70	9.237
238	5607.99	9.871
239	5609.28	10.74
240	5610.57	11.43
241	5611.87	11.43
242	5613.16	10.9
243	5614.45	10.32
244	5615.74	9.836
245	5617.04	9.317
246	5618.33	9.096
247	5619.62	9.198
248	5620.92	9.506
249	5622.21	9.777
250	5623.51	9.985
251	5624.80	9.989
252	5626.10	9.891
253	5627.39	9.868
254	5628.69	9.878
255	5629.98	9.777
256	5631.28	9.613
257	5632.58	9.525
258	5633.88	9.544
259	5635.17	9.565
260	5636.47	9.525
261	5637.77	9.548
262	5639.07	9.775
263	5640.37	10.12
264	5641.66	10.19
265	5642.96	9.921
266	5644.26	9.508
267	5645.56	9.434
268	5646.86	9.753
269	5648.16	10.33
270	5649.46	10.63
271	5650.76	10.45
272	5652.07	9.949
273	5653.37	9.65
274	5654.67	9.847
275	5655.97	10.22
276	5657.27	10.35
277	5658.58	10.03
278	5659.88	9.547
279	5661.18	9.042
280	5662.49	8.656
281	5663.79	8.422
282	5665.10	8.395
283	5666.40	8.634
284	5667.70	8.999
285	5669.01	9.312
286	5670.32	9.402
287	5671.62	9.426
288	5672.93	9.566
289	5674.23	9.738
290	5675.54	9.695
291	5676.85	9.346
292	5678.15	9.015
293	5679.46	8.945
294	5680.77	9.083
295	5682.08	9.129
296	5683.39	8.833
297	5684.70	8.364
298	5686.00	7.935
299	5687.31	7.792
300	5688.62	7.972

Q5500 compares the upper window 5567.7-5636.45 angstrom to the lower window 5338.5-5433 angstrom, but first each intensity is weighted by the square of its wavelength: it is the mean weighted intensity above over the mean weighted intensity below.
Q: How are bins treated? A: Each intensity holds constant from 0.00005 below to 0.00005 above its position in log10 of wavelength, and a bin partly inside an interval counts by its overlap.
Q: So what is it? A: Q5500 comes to 1.1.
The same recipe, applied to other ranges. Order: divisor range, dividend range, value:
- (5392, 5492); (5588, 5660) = 1.05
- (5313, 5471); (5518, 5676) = 1.07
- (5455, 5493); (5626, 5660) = 1.04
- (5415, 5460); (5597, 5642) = 1.07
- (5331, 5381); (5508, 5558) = 1.11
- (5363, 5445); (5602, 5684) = 1.03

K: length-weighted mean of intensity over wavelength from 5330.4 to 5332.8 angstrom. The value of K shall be 9.08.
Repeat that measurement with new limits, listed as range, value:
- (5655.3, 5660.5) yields 10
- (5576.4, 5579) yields 10.2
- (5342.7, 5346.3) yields 10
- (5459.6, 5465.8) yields 10.3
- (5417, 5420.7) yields 10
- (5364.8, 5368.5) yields 9.77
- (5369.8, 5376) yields 9.78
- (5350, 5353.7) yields 9.9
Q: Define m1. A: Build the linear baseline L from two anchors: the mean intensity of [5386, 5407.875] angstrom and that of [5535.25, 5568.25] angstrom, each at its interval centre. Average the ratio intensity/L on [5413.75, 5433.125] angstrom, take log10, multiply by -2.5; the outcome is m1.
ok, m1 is 0.03 mag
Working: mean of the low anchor 10.5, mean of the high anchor 10.2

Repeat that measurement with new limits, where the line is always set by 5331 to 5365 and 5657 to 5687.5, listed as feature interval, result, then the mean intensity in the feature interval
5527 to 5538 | -0.08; 10.1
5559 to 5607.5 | -0.11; 10.2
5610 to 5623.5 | -0.10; 10.1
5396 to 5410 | -0.11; 10.7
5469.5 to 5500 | -0.08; 10.2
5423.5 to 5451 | -0.04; 9.98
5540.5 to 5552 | -0.05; 9.8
